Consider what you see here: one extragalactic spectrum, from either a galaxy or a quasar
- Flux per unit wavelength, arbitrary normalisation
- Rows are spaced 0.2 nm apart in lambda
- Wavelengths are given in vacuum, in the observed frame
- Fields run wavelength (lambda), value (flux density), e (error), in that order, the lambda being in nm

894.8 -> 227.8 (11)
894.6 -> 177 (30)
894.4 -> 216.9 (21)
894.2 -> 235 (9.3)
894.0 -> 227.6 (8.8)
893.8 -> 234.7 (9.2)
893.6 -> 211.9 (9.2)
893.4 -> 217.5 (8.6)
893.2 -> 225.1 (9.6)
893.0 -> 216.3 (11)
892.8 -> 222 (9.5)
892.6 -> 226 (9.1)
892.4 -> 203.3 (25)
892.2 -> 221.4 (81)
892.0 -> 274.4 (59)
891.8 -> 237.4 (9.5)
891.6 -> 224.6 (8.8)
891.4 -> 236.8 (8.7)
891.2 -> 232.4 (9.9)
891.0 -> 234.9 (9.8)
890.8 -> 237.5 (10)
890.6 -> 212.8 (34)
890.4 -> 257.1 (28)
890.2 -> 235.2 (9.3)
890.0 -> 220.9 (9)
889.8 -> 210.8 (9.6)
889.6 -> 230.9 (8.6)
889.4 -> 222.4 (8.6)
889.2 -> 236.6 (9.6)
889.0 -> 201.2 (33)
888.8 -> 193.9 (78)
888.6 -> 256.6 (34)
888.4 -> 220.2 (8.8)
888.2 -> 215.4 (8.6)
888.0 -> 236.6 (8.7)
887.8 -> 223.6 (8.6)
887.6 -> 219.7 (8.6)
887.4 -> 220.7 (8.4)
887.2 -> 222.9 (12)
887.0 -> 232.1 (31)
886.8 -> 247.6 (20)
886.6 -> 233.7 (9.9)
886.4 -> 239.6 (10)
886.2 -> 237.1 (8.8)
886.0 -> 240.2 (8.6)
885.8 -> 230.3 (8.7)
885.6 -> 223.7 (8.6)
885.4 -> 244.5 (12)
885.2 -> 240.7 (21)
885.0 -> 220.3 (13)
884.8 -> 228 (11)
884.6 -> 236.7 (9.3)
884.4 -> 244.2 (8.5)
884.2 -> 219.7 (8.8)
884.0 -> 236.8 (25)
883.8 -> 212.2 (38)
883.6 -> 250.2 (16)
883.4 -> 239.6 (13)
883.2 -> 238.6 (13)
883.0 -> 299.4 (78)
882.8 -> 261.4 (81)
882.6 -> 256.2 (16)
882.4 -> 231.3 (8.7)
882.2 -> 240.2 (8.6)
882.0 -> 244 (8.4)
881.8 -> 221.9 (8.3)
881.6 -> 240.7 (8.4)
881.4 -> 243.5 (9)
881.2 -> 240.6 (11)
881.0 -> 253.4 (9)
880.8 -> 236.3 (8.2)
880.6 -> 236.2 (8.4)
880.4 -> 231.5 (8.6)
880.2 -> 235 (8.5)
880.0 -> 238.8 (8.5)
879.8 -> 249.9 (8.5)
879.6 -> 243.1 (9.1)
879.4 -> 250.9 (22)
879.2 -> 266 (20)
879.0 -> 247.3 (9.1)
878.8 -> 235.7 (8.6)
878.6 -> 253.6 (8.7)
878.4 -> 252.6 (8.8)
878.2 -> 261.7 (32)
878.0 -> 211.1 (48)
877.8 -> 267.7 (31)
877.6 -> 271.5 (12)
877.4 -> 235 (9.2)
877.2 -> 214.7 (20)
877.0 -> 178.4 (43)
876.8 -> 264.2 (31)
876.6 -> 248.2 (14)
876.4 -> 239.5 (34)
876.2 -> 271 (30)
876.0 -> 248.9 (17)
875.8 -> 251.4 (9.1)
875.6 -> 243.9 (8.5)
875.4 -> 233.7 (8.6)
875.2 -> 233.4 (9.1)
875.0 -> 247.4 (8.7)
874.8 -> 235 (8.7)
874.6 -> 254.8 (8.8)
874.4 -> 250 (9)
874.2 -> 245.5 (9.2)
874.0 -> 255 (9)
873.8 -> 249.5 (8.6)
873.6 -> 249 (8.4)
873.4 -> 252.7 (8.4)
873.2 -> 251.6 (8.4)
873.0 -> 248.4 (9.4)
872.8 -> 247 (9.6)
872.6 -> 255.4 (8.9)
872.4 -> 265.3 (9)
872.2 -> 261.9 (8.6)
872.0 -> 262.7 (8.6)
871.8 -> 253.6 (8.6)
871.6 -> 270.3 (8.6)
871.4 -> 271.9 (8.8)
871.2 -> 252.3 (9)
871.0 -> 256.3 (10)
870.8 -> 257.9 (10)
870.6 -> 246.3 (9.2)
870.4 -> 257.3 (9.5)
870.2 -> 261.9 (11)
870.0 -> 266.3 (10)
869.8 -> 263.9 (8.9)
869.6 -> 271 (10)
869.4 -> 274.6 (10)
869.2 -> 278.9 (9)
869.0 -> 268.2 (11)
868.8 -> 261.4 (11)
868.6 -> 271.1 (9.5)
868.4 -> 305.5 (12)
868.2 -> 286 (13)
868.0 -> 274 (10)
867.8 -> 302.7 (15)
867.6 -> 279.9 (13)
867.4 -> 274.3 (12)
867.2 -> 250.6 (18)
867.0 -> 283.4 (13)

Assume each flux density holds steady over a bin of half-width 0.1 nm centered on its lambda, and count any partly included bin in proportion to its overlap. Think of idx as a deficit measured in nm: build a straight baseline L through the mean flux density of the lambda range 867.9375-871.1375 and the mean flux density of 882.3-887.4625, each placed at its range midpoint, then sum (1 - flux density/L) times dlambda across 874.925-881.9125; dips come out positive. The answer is 0.22 nm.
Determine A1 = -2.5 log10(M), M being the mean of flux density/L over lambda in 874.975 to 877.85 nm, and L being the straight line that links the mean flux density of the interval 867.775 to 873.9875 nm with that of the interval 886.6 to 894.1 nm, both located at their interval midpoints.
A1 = 0.05 mag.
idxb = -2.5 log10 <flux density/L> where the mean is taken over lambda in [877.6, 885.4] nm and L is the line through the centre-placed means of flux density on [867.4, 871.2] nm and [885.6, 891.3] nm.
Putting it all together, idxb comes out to 0.00 mag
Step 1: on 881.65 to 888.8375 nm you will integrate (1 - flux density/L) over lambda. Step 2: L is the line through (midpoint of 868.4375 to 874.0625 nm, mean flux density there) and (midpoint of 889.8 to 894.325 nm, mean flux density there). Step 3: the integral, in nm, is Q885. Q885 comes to 0.12 nm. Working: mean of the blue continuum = 261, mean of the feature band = 235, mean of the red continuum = 229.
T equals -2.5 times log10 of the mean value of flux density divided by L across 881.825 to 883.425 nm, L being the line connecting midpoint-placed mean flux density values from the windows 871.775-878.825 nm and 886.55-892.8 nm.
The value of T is -0.06 mag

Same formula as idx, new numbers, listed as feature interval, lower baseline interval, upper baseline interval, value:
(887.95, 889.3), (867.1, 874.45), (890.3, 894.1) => 0.07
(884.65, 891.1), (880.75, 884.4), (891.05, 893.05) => 0.18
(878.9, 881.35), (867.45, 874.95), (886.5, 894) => 0.02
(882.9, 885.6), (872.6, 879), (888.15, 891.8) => -0.05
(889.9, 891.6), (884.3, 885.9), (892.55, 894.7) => -0.07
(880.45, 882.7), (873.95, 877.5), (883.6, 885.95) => -0.05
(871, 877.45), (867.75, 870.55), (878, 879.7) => 0.31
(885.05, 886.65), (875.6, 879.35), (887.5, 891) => -0.03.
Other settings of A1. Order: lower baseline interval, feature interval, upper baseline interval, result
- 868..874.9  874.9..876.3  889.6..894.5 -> 0.030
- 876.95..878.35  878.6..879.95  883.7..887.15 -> -0.057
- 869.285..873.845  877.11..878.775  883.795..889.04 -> 0.002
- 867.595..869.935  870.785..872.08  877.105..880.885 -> 0.034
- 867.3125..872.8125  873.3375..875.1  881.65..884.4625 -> 0.048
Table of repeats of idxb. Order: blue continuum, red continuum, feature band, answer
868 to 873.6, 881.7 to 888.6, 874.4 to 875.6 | 0.06 mag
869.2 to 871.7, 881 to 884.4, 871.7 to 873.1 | 0.02 mag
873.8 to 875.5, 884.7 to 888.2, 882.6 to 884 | -0.07 mag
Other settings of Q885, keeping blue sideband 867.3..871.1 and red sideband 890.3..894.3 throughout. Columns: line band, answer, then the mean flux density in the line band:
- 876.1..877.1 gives 0.07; 240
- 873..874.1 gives 0.05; 251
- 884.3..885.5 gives 0.04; 236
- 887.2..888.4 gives 0.07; 223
